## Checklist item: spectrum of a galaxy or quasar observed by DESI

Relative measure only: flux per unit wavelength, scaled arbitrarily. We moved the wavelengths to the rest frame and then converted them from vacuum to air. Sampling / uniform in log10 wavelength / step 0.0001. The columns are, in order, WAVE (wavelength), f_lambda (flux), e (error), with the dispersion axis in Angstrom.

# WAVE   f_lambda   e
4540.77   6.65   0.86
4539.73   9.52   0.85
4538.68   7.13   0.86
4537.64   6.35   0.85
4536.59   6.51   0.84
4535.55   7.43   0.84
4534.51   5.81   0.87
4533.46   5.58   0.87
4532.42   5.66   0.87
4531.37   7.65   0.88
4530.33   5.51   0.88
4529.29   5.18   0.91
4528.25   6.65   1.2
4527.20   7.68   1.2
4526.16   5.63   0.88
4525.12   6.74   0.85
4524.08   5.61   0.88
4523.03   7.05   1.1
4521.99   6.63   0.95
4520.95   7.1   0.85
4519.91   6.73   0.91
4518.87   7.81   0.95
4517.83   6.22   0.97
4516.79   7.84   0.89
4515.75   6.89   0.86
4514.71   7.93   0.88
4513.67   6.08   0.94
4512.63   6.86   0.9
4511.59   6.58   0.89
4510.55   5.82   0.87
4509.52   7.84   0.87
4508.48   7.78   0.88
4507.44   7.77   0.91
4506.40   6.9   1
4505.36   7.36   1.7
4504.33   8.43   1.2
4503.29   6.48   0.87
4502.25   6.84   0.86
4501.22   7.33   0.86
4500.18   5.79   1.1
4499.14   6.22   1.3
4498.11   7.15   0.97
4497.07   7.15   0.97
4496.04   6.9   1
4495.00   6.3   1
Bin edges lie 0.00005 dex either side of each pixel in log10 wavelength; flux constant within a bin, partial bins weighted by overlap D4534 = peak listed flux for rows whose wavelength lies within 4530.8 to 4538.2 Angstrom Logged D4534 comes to 7.65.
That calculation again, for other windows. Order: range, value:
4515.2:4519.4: 7.84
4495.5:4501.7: 7.33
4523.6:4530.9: 7.68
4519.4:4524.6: 7.1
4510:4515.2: 7.93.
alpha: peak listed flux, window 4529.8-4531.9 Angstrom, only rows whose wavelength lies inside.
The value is 7.65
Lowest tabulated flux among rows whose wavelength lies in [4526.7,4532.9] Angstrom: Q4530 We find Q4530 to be 5.18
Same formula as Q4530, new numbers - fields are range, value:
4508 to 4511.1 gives 5.82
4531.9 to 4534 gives 5.58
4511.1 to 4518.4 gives 6.08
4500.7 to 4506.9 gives 6.48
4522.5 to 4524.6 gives 5.61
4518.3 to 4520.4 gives 6.73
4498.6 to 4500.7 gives 5.79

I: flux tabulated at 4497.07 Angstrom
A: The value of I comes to 7.15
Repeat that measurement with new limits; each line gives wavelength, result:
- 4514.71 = 7.93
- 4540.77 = 6.65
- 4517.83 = 6.22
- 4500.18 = 5.79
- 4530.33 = 5.51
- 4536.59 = 6.51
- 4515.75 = 6.89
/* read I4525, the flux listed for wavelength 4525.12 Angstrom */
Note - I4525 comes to 6.74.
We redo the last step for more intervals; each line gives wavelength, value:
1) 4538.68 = 7.13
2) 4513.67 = 6.08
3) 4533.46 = 5.58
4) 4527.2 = 7.68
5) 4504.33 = 8.43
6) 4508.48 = 7.78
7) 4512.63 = 6.86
